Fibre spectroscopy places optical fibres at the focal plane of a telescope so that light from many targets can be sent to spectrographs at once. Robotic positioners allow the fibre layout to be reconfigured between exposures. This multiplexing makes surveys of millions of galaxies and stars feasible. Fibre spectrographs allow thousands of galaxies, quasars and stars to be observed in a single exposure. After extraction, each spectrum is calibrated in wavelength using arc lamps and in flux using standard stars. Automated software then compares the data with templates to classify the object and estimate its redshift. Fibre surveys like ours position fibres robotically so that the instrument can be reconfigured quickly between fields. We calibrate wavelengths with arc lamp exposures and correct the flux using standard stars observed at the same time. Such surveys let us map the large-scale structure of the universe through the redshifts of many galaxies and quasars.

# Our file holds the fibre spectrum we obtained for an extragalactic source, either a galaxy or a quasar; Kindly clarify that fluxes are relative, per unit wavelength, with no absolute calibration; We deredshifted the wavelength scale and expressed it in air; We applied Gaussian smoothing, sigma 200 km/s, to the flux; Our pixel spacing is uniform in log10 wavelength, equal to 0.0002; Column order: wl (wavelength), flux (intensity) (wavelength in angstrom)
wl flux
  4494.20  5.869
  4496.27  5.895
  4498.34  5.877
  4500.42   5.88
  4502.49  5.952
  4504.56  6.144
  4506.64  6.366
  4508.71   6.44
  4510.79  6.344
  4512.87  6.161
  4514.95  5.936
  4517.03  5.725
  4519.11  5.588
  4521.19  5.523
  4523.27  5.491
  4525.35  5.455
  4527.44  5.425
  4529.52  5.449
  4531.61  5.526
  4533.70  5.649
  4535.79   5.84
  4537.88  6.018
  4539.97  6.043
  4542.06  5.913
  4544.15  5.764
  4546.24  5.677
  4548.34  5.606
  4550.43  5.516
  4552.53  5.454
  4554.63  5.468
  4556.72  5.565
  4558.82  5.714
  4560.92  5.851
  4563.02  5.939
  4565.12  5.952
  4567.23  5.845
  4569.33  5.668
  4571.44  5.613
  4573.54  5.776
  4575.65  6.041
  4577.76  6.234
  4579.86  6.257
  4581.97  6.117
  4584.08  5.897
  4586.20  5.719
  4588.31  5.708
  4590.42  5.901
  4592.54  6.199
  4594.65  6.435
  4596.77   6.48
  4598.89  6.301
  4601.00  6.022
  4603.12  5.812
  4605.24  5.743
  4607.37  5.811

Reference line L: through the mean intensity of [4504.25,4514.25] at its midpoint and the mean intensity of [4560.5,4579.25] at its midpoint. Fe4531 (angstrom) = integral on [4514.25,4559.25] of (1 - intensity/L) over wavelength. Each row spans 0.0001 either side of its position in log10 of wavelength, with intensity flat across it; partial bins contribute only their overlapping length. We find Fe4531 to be 3.4 angstrom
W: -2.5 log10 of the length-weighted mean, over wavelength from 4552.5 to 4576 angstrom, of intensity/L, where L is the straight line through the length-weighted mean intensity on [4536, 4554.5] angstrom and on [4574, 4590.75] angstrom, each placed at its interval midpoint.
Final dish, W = 0.02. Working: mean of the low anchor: 5.74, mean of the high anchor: 5.98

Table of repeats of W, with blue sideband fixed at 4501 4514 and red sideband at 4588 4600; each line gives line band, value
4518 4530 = 0.13 mag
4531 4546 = 0.07 mag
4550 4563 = 0.11 mag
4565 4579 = 0.06 mag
